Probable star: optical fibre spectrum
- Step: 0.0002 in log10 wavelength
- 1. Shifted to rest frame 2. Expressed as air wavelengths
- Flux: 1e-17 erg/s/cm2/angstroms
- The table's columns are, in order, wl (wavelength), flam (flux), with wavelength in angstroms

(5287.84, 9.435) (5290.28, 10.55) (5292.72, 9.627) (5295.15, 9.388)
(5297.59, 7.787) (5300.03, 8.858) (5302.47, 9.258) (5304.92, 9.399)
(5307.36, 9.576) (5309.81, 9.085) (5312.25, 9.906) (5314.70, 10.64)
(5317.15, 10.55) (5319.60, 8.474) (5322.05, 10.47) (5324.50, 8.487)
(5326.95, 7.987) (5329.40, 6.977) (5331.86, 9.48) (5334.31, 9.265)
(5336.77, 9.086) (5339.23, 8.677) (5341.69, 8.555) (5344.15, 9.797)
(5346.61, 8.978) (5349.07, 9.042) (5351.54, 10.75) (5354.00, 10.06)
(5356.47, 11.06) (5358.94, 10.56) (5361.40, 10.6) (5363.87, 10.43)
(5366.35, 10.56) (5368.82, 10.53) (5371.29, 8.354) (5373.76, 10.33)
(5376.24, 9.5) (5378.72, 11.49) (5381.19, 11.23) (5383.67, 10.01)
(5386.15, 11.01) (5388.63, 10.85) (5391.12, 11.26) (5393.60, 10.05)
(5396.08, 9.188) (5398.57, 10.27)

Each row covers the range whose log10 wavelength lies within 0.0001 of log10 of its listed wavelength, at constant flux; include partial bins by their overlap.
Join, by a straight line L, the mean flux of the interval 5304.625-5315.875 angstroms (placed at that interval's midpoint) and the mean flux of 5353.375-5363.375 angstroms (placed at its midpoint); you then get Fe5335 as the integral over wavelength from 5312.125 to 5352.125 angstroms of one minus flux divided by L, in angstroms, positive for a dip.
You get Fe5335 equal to 3.6 angstroms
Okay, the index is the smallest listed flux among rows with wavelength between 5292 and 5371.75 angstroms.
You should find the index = 6.977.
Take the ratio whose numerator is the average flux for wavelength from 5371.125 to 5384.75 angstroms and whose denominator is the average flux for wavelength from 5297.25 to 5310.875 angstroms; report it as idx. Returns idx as 1.14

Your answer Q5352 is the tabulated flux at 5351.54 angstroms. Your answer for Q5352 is 10.75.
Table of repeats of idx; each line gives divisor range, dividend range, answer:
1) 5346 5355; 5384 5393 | 1.11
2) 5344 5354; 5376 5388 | 1.11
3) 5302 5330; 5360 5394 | 1.13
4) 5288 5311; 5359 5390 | 1.12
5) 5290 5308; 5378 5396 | 1.16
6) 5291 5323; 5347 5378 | 1.07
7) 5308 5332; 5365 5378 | 1.08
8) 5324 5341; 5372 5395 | 1.23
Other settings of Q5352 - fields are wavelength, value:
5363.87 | 10.43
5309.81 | 9.085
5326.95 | 7.987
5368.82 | 10.53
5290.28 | 10.55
